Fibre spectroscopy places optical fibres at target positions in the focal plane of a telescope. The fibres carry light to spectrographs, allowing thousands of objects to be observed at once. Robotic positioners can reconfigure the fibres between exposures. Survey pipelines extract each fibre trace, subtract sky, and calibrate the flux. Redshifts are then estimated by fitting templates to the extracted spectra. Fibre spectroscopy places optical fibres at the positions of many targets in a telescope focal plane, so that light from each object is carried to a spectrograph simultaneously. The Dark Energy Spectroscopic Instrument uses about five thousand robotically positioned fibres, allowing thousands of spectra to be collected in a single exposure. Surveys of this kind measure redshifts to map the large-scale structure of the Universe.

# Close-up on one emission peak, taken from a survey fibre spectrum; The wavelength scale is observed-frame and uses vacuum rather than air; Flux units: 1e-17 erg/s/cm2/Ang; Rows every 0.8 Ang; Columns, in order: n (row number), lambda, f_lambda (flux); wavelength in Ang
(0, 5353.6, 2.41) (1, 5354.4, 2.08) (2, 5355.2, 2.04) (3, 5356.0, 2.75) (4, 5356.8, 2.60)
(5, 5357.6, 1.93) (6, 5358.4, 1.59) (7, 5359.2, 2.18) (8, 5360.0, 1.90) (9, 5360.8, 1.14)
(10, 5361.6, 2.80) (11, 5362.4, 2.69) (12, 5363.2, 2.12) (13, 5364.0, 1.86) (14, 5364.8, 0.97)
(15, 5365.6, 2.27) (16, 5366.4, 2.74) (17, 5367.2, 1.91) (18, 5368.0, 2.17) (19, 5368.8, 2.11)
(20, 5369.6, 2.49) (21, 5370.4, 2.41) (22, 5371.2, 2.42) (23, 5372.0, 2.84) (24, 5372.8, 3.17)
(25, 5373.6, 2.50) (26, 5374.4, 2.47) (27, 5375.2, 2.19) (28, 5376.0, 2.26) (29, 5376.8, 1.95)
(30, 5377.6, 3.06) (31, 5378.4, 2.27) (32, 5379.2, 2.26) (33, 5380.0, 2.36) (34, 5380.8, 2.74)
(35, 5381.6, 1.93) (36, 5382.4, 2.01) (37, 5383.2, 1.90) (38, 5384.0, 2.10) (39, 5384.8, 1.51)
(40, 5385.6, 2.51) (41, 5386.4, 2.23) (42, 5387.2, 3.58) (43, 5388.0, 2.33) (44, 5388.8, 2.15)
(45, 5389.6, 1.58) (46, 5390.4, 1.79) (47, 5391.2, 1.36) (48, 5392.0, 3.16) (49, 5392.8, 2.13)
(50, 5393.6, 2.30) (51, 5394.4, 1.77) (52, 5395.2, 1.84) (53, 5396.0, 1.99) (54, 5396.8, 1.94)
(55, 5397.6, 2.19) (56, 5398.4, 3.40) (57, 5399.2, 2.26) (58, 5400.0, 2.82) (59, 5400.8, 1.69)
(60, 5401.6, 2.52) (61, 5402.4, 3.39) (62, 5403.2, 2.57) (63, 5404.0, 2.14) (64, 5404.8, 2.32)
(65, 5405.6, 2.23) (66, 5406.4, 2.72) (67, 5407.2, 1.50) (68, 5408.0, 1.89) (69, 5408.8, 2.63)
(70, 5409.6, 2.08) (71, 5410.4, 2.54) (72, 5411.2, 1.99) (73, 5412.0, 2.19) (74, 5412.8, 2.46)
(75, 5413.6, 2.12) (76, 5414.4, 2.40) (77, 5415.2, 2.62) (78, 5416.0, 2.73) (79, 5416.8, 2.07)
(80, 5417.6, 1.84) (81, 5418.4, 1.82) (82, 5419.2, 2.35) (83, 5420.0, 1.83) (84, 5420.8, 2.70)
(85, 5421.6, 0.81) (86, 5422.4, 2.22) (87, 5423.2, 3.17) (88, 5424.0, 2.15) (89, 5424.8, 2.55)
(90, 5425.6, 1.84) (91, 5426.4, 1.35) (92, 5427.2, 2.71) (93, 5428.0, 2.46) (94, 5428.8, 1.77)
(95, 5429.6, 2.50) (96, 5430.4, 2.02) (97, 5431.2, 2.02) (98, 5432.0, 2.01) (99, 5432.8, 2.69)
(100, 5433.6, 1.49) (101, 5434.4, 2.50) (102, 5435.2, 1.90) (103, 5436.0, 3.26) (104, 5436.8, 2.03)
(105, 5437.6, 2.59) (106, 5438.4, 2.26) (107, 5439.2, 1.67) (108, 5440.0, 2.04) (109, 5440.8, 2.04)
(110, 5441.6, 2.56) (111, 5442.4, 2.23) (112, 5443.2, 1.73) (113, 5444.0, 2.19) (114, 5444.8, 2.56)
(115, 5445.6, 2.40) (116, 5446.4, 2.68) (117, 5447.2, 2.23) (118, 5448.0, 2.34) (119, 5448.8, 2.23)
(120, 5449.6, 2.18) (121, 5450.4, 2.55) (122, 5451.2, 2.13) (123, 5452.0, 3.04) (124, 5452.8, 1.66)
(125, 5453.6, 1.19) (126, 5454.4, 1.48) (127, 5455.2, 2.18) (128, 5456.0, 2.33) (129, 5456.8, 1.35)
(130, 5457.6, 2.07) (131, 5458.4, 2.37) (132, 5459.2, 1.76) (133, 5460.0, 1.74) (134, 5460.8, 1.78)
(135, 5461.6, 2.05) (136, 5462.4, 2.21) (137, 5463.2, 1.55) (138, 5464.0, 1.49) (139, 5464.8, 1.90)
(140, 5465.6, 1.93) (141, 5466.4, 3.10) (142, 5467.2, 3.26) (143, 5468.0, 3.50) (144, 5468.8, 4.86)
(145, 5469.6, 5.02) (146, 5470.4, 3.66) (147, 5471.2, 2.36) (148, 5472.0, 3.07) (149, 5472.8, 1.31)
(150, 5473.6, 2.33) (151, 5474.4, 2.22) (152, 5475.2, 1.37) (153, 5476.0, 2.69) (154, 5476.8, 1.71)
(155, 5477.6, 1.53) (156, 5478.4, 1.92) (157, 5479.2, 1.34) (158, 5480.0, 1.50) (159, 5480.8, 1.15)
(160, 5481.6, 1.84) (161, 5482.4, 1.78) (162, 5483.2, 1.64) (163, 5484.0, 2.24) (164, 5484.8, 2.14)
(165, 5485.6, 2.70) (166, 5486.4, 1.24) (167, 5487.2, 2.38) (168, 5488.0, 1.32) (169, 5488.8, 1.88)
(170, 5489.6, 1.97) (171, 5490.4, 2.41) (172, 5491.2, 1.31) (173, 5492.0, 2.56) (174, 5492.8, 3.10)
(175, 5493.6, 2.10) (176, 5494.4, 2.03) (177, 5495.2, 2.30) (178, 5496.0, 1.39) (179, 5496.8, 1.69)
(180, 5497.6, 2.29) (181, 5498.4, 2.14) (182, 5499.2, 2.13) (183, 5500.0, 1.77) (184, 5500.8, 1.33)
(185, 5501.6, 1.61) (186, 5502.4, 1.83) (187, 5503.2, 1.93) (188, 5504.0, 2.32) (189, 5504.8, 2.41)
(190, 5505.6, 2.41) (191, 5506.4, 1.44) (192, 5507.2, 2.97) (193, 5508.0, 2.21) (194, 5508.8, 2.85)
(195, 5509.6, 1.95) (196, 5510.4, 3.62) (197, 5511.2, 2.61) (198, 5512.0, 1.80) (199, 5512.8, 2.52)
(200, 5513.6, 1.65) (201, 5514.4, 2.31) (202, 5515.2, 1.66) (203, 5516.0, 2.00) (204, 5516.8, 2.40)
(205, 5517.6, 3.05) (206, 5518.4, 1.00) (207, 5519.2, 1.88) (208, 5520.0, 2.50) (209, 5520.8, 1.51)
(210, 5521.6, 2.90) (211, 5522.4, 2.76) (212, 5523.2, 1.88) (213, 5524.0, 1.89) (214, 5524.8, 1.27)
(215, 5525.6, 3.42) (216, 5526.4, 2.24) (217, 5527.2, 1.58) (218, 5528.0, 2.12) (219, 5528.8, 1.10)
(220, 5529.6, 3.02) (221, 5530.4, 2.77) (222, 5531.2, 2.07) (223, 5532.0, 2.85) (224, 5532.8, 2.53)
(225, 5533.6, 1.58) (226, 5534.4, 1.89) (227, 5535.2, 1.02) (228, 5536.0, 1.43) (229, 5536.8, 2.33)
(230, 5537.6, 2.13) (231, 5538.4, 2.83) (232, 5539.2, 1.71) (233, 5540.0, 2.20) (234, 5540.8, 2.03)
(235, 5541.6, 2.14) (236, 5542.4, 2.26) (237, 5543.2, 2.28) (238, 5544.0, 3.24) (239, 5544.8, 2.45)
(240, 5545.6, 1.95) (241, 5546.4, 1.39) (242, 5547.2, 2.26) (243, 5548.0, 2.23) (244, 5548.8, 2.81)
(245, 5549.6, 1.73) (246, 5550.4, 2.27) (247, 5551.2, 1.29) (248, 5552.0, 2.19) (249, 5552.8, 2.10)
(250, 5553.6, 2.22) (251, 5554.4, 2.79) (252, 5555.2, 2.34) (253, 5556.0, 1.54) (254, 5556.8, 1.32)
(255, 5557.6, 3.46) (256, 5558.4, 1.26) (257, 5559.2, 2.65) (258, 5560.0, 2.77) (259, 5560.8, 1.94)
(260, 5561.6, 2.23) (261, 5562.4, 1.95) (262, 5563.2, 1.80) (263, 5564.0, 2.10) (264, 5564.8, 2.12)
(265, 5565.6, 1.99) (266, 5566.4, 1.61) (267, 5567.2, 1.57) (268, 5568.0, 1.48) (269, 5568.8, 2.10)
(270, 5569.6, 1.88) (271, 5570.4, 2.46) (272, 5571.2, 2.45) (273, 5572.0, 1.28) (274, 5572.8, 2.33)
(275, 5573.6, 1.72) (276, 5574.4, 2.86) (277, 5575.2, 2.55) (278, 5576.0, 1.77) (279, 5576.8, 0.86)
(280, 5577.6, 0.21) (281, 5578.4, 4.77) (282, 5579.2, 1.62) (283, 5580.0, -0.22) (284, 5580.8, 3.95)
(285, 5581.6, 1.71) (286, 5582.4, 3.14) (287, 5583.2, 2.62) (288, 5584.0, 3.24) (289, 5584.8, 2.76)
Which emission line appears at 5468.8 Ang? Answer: H-beta 4861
